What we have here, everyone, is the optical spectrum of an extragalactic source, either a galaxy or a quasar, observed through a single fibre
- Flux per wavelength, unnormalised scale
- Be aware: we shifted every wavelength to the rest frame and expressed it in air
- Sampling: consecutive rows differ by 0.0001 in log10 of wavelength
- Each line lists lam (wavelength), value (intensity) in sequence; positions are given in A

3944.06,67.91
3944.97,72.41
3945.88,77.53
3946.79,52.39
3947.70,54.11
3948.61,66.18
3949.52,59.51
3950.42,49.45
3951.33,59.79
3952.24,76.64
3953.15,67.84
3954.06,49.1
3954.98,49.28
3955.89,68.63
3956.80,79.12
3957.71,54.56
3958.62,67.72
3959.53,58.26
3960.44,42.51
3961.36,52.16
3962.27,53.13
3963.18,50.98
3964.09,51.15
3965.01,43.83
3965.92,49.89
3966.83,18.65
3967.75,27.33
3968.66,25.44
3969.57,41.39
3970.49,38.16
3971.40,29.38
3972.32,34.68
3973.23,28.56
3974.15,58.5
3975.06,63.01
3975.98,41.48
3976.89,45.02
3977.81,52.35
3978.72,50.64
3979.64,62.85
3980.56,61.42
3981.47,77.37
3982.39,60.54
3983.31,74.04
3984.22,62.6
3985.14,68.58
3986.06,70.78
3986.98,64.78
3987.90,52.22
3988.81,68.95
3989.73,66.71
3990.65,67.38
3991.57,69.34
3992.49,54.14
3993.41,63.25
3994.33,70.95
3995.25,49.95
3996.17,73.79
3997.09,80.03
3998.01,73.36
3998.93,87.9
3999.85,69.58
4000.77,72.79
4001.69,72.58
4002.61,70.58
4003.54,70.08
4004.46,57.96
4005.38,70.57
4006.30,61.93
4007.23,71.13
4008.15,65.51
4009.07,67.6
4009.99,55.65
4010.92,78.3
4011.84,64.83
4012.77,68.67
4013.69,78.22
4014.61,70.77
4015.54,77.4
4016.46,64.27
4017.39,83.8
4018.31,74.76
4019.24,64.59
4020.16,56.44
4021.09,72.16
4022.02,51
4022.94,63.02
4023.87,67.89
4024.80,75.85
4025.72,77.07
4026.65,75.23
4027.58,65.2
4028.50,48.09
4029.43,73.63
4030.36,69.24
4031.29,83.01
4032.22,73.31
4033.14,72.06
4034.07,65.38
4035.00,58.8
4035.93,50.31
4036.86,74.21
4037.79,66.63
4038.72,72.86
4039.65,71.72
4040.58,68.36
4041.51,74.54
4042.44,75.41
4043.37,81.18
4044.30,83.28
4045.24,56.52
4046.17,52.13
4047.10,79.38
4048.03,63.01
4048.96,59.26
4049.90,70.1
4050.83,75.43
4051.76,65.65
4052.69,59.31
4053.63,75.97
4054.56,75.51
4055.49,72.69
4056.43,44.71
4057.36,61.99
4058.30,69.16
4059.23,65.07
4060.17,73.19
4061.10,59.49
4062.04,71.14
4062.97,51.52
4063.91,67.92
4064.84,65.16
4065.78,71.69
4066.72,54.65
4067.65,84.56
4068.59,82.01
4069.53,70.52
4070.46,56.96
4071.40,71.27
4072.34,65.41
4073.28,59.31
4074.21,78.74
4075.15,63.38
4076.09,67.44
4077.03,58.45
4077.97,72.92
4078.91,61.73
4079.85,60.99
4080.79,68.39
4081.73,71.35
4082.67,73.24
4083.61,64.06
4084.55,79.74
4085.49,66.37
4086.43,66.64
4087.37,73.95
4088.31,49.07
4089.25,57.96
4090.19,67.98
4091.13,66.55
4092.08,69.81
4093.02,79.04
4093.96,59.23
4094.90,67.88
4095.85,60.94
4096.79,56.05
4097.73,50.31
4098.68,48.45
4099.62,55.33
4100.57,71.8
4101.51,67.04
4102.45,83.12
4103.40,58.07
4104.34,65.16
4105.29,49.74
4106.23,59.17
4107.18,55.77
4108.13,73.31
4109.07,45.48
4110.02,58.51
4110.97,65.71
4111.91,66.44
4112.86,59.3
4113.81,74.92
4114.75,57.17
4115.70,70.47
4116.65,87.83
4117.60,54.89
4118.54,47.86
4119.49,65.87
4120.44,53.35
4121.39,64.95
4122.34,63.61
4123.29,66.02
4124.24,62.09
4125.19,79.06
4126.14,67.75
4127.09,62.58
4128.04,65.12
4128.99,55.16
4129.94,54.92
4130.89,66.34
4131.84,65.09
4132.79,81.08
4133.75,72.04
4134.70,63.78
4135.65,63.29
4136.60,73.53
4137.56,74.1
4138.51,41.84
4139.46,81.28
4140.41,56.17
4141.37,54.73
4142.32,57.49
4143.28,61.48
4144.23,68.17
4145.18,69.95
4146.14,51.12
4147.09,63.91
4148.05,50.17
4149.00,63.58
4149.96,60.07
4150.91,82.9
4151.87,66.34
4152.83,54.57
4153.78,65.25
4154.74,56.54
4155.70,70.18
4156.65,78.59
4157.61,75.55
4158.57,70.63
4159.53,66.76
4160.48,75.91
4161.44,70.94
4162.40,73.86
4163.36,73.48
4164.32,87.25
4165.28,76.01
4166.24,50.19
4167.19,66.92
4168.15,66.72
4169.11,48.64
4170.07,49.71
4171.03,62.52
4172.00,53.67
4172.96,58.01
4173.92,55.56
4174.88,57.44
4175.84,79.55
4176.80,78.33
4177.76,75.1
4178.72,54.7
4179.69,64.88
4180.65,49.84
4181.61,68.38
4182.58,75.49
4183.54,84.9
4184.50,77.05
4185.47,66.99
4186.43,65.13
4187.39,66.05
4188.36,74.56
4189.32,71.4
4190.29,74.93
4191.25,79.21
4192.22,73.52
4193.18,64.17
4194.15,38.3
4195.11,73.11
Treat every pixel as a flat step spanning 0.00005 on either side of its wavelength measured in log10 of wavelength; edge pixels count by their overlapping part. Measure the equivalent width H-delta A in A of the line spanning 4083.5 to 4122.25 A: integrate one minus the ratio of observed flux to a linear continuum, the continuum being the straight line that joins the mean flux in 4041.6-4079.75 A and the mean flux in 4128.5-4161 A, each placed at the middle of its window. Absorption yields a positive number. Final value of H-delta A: 1.7 A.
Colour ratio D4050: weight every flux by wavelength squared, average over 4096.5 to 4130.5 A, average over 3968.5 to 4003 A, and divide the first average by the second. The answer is 1.1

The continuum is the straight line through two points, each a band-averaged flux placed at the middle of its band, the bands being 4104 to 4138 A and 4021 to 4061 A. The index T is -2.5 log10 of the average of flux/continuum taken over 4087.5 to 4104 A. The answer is 0.04 mag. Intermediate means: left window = 68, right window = 64.2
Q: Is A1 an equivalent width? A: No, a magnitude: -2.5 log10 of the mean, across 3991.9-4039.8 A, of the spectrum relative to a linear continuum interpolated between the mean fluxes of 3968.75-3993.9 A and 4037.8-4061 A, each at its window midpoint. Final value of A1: -0.10 mag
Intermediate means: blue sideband 56.2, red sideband 68.4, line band 68.6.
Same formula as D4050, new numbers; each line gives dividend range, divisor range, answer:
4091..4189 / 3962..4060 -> 1.09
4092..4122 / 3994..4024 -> 0.95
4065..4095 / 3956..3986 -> 1.39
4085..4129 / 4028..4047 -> 0.95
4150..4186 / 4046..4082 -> 1.06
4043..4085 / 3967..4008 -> 1.17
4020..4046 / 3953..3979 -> 1.49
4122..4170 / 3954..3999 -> 1.28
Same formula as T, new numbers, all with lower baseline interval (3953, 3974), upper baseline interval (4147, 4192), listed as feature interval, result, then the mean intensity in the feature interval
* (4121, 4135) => -0.048 mag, 66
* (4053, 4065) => -0.166 mag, 65.6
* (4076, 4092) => -0.131 mag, 66.3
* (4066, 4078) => -0.181 mag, 68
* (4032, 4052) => -0.247 mag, 68.6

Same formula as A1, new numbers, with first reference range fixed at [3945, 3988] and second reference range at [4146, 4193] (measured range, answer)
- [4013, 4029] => -0.187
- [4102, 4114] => 0.016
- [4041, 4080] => -0.122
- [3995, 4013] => -0.220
